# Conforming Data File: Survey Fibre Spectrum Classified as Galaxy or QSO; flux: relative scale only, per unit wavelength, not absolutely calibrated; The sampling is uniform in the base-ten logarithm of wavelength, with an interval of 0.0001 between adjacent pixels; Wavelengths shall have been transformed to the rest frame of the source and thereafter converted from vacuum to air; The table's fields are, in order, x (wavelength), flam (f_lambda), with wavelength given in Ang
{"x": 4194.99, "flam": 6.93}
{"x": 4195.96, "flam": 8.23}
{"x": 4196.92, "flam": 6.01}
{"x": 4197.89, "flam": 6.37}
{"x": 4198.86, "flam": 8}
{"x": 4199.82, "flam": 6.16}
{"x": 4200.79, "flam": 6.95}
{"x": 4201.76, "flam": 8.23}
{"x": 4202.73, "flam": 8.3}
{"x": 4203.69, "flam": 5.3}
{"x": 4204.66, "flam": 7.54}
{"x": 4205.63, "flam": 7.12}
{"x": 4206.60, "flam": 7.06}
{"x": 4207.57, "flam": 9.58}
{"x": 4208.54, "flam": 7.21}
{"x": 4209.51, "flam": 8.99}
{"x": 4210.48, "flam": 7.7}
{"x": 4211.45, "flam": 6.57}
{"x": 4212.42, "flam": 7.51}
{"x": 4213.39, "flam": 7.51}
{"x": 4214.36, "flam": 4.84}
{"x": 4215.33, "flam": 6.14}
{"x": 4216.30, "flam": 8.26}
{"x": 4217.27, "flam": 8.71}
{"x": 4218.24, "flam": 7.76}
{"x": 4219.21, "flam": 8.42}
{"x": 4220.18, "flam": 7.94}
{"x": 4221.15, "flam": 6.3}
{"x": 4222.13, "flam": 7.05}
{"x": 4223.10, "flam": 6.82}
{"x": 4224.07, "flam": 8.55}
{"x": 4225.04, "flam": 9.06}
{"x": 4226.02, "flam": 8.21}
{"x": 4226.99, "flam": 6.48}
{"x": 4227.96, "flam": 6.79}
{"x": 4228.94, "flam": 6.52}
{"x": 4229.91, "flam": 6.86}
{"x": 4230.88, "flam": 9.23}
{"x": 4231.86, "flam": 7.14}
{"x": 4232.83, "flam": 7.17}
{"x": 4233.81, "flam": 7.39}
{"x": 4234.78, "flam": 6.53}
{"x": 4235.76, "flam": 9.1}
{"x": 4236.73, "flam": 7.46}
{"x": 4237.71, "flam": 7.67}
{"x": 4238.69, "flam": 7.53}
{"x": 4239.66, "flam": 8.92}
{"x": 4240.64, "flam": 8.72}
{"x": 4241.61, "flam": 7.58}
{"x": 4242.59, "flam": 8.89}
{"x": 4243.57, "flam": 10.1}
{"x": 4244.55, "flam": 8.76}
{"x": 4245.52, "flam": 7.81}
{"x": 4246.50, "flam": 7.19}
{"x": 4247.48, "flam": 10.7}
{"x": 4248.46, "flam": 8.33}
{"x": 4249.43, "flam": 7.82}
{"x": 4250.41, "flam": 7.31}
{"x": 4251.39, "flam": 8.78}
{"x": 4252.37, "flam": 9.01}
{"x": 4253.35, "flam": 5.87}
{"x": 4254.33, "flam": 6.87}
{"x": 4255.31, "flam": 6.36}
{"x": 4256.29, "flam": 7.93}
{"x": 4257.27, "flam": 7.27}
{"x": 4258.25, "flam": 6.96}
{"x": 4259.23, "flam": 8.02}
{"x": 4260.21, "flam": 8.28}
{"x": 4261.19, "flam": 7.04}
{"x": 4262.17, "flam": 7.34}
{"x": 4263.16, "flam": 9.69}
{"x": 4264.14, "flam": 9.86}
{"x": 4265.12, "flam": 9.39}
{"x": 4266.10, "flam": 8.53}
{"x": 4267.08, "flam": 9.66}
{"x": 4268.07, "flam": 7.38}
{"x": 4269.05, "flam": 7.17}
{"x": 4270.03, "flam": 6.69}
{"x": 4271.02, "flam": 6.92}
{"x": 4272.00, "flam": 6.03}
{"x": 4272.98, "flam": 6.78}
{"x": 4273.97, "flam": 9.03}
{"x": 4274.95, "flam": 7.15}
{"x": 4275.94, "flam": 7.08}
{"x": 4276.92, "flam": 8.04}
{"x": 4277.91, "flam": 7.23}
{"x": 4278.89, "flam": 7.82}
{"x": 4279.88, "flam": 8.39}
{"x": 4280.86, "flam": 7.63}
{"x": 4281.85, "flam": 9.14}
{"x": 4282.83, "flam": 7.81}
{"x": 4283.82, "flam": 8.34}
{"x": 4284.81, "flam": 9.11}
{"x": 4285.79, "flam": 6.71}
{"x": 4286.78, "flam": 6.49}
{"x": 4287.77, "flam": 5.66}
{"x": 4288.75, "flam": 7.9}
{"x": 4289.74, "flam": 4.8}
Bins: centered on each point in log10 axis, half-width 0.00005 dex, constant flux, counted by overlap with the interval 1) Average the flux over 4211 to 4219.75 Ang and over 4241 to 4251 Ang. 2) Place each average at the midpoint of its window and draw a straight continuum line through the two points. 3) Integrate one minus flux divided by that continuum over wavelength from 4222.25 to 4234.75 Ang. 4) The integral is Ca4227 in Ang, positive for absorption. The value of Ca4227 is 0.53 Ang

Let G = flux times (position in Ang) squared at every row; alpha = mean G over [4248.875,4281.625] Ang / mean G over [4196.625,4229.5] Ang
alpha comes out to 1.1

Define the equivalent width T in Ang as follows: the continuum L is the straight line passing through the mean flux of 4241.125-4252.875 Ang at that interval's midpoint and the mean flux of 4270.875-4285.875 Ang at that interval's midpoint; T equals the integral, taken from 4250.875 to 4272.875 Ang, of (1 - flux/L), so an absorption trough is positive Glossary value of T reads 1.1 Ang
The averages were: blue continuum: 8.52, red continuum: 7.75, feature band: 7.76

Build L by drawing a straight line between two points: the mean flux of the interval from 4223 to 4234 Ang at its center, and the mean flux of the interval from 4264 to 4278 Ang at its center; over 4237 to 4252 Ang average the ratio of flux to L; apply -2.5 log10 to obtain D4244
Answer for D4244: -0.10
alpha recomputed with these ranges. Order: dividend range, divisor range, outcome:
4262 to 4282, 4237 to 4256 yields 0.99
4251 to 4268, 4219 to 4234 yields 1.09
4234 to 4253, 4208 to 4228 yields 1.12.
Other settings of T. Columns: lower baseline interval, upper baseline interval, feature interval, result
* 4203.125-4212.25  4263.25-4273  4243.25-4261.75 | -0.1 Ang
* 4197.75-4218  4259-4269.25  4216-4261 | 0.6 Ang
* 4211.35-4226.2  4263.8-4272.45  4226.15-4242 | 0.1 Ang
